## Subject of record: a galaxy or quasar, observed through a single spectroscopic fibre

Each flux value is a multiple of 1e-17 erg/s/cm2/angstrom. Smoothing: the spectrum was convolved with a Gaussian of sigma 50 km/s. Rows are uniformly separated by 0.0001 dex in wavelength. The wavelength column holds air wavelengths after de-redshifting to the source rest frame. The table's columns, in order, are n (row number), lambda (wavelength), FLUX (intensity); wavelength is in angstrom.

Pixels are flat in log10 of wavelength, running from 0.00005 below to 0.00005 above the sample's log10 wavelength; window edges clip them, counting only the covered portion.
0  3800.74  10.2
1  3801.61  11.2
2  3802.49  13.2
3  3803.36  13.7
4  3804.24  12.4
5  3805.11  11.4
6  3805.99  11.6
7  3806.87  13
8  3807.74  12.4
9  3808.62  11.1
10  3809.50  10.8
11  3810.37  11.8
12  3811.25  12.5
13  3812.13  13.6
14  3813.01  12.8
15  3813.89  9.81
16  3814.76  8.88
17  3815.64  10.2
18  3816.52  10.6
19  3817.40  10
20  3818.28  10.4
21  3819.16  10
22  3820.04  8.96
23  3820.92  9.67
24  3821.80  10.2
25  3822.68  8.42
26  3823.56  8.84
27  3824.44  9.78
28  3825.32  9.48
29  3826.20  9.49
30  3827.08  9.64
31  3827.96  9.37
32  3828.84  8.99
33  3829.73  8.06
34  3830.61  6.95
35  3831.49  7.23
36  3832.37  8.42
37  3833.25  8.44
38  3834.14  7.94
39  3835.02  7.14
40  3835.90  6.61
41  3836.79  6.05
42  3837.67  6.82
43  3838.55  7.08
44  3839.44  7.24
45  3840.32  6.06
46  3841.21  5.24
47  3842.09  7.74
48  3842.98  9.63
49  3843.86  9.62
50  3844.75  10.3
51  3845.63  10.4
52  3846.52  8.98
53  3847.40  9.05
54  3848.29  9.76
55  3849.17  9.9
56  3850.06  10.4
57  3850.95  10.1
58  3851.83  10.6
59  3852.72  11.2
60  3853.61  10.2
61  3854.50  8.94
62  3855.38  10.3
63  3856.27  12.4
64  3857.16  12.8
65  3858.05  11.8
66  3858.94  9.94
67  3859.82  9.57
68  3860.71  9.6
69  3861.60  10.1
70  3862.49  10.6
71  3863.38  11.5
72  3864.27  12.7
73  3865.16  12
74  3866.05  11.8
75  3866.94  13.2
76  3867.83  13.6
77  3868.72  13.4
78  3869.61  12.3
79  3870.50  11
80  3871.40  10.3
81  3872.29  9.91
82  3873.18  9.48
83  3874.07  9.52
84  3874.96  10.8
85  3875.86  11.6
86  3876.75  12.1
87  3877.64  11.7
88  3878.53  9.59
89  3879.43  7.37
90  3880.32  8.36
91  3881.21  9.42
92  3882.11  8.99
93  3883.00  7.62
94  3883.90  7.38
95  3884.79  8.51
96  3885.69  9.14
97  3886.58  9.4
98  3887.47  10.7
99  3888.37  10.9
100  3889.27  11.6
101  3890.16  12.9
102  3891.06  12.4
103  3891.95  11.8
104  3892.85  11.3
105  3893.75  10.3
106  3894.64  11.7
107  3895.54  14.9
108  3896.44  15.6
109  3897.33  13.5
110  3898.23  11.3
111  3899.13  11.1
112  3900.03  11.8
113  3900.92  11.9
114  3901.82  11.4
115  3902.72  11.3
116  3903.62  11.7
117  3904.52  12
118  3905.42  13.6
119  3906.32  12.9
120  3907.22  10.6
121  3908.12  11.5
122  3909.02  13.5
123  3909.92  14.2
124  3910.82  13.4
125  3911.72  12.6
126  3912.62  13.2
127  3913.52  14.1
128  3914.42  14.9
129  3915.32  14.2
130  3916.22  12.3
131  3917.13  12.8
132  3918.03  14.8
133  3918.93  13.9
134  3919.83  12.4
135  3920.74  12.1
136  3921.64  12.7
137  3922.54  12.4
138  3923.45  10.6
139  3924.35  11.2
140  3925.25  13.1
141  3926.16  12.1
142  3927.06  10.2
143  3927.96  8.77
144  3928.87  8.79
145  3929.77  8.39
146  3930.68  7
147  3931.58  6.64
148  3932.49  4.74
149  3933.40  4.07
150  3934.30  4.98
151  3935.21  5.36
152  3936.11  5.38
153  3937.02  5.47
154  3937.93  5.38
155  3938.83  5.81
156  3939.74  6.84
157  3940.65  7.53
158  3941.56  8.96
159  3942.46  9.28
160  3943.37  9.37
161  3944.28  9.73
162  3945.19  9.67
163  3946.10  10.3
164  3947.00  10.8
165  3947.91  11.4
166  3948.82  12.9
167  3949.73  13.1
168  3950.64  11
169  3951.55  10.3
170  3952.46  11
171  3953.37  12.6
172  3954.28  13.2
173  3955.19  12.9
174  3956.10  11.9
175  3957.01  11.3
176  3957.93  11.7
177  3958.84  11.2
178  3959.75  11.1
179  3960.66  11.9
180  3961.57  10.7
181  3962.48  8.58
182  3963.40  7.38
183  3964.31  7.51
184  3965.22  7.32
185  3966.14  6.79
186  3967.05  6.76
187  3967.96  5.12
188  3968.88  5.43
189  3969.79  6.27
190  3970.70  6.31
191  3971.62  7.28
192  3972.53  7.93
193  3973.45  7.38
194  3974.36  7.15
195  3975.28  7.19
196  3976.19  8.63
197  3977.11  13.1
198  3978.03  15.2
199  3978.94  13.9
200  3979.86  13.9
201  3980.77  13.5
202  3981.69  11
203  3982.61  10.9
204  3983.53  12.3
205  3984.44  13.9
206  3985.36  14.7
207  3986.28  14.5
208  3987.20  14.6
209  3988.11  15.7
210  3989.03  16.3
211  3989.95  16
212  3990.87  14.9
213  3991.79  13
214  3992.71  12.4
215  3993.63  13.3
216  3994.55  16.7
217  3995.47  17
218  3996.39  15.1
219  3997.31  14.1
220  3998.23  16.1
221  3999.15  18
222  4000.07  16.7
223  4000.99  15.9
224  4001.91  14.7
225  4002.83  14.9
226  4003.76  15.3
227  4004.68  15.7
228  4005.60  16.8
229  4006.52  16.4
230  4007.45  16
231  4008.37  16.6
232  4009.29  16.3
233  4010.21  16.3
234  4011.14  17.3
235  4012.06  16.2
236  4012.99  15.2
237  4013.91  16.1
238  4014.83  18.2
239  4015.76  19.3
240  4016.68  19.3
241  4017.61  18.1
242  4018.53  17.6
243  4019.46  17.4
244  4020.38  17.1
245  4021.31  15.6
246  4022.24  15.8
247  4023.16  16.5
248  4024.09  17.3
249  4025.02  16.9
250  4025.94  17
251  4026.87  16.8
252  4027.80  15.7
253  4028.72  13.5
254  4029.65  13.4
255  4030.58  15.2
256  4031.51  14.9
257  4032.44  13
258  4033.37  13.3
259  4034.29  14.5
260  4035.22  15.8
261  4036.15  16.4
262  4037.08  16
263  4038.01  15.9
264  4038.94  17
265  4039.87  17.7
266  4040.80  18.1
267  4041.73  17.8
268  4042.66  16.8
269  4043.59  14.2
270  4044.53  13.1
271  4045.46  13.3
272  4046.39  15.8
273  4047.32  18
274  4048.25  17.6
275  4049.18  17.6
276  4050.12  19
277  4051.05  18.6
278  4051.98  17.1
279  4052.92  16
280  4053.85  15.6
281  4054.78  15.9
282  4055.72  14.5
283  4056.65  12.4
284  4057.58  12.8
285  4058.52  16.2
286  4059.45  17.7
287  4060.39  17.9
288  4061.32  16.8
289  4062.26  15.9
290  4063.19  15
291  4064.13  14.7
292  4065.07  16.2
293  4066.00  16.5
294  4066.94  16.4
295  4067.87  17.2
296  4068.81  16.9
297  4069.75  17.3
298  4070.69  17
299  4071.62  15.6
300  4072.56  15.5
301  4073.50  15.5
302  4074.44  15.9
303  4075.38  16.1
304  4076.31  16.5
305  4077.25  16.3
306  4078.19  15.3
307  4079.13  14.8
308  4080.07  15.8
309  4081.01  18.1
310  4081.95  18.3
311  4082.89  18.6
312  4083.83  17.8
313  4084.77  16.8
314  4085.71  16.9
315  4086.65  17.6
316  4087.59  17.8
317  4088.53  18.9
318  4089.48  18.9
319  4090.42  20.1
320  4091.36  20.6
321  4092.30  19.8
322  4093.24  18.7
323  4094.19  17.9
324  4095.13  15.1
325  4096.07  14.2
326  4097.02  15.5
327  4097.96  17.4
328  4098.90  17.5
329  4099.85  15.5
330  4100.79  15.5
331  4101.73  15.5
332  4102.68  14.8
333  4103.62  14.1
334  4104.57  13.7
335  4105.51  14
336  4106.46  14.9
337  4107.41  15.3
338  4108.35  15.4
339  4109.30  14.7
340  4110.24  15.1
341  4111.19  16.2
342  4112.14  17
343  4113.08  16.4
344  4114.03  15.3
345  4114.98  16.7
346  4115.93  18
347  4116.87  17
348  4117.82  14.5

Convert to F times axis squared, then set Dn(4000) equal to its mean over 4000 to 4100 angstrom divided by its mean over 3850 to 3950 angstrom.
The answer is 1.66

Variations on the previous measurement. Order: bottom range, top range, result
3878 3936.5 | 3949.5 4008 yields 1.16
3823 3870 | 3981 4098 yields 1.85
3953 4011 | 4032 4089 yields 1.36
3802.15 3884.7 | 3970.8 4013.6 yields 1.51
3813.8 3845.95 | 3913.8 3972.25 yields 1.18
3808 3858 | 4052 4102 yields 1.99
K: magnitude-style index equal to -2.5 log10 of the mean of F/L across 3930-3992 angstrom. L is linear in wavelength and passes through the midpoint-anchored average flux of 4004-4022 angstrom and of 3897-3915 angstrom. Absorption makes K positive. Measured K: 0.44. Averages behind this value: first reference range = 12.5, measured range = 9.93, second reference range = 16.9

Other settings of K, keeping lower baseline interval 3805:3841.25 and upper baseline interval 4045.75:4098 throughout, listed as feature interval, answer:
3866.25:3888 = 0.07 mag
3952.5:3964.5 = 0.21 mag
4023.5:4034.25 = 0.02 mag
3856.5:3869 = -0.10 mag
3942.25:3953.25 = 0.21 mag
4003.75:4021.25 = -0.13 mag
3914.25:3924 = -0.06 mag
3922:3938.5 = 0.48 mag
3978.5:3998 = 0.01 mag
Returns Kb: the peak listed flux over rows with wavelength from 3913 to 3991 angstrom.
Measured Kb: 16.3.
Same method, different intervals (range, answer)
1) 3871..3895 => 12.9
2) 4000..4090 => 19.3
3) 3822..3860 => 12.8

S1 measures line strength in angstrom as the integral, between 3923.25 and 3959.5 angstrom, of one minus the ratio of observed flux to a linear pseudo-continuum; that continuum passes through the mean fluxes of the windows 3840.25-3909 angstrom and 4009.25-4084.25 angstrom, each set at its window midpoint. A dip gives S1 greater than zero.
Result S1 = 10.0 angstrom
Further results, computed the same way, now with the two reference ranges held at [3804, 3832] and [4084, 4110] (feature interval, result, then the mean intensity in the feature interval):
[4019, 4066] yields -1.9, 16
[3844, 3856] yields 1.0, 10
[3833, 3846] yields 3.6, 7.73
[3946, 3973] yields 7.4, 9.72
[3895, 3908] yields -0.3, 12.4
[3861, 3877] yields 0.0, 11.4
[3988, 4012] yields -2.2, 15.7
